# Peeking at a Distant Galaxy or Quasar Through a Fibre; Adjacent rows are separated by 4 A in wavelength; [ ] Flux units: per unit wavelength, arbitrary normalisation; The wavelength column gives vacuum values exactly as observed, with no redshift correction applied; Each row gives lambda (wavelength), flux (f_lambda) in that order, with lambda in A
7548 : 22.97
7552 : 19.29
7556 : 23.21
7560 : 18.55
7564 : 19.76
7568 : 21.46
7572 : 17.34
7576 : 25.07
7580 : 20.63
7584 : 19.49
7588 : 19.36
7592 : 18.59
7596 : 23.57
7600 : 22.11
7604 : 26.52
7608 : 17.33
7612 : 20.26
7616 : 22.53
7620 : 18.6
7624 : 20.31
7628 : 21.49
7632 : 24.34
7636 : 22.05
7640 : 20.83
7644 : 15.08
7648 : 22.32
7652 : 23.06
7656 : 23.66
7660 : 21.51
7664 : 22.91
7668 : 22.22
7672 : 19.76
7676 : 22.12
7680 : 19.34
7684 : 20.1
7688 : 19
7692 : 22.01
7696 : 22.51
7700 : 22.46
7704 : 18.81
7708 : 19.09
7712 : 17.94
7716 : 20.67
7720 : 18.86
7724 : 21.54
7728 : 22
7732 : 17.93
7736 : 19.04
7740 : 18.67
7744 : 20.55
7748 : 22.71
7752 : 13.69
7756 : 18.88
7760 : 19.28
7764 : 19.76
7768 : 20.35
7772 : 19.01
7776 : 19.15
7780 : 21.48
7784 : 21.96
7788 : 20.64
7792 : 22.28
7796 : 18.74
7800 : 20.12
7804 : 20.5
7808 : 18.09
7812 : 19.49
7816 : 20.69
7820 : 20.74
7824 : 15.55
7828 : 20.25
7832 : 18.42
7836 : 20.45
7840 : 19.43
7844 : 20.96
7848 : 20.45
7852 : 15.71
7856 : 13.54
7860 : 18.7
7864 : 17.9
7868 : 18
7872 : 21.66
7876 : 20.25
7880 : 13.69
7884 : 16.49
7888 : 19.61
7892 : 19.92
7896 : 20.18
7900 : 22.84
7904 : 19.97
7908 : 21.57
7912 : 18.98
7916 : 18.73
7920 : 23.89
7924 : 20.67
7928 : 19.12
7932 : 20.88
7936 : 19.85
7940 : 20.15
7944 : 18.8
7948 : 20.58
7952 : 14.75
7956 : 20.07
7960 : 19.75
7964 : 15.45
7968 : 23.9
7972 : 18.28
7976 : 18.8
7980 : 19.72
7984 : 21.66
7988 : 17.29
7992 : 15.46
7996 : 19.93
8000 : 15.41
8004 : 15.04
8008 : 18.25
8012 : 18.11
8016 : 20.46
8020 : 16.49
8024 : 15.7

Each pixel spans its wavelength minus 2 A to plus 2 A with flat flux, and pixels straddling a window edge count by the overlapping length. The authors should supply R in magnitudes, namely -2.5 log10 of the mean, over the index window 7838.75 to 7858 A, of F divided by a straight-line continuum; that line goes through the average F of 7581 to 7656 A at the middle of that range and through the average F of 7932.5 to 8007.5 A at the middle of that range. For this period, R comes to 0.088 mag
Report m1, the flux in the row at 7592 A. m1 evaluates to 18.59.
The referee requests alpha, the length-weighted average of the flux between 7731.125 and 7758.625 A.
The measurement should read 18.8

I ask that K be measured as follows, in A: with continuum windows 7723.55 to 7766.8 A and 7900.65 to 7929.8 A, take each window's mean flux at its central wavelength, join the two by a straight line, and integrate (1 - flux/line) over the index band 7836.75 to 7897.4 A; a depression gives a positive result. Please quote 5.28 A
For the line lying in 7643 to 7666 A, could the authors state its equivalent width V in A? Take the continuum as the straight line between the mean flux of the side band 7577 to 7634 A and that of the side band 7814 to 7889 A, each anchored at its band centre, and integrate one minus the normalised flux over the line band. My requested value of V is -1.2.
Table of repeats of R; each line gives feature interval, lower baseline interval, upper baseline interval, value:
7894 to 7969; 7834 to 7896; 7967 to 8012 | -0.09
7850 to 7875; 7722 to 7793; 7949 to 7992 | 0.10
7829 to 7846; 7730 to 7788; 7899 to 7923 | 0.02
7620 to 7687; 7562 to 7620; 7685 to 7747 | -0.04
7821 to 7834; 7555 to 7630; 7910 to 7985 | 0.10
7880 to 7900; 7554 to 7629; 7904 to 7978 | 0.05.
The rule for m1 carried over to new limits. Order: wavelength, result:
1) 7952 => 14.75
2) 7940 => 20.15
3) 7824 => 15.55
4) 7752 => 13.69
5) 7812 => 19.49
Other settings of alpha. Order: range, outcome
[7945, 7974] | 19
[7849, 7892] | 17.7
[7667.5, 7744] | 20.2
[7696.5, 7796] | 19.9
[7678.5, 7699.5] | 20.8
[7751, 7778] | 18.8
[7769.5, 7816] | 20.2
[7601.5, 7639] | 21.5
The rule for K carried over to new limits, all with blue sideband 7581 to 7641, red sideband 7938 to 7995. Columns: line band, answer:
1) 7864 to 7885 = 1.5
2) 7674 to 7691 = 0.4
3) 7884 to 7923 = -2.2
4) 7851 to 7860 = 1.9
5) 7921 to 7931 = -0.6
